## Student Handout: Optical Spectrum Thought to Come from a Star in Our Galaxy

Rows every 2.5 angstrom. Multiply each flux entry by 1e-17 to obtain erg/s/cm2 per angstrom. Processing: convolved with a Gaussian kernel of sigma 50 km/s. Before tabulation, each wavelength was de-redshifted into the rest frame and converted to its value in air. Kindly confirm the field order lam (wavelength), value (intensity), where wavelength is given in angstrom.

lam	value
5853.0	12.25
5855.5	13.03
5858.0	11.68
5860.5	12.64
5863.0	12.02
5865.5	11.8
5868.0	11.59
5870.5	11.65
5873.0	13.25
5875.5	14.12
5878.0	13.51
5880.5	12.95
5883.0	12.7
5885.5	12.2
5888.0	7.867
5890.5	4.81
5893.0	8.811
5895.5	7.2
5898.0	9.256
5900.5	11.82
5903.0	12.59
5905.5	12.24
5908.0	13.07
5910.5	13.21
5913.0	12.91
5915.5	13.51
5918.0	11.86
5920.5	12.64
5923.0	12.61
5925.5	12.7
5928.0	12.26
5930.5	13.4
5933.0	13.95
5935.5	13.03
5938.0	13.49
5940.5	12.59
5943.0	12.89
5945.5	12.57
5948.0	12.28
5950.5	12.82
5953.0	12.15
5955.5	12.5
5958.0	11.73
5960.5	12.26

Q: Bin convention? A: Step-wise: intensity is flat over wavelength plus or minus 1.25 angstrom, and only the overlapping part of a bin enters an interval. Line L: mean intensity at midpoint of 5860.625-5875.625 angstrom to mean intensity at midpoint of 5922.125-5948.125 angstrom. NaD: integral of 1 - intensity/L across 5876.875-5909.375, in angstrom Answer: 4.76 angstrom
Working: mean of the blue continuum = 12.3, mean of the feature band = 10.7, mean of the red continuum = 12.9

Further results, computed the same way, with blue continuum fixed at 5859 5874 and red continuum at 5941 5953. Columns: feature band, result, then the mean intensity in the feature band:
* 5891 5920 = 2.4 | 11.4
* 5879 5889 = 0.5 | 11.6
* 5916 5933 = -0.4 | 12.7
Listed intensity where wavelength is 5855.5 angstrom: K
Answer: 13.03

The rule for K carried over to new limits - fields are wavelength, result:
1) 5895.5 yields 7.2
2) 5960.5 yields 12.26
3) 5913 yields 12.91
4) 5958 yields 11.73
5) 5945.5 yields 12.57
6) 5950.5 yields 12.82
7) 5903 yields 12.59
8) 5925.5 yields 12.7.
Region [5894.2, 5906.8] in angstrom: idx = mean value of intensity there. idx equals 10.6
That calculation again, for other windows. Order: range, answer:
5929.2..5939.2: 13.5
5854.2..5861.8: 12.4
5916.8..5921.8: 12.3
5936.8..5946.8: 12.9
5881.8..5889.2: 10.9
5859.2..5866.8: 12.1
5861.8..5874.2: 12.1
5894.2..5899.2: 8.22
